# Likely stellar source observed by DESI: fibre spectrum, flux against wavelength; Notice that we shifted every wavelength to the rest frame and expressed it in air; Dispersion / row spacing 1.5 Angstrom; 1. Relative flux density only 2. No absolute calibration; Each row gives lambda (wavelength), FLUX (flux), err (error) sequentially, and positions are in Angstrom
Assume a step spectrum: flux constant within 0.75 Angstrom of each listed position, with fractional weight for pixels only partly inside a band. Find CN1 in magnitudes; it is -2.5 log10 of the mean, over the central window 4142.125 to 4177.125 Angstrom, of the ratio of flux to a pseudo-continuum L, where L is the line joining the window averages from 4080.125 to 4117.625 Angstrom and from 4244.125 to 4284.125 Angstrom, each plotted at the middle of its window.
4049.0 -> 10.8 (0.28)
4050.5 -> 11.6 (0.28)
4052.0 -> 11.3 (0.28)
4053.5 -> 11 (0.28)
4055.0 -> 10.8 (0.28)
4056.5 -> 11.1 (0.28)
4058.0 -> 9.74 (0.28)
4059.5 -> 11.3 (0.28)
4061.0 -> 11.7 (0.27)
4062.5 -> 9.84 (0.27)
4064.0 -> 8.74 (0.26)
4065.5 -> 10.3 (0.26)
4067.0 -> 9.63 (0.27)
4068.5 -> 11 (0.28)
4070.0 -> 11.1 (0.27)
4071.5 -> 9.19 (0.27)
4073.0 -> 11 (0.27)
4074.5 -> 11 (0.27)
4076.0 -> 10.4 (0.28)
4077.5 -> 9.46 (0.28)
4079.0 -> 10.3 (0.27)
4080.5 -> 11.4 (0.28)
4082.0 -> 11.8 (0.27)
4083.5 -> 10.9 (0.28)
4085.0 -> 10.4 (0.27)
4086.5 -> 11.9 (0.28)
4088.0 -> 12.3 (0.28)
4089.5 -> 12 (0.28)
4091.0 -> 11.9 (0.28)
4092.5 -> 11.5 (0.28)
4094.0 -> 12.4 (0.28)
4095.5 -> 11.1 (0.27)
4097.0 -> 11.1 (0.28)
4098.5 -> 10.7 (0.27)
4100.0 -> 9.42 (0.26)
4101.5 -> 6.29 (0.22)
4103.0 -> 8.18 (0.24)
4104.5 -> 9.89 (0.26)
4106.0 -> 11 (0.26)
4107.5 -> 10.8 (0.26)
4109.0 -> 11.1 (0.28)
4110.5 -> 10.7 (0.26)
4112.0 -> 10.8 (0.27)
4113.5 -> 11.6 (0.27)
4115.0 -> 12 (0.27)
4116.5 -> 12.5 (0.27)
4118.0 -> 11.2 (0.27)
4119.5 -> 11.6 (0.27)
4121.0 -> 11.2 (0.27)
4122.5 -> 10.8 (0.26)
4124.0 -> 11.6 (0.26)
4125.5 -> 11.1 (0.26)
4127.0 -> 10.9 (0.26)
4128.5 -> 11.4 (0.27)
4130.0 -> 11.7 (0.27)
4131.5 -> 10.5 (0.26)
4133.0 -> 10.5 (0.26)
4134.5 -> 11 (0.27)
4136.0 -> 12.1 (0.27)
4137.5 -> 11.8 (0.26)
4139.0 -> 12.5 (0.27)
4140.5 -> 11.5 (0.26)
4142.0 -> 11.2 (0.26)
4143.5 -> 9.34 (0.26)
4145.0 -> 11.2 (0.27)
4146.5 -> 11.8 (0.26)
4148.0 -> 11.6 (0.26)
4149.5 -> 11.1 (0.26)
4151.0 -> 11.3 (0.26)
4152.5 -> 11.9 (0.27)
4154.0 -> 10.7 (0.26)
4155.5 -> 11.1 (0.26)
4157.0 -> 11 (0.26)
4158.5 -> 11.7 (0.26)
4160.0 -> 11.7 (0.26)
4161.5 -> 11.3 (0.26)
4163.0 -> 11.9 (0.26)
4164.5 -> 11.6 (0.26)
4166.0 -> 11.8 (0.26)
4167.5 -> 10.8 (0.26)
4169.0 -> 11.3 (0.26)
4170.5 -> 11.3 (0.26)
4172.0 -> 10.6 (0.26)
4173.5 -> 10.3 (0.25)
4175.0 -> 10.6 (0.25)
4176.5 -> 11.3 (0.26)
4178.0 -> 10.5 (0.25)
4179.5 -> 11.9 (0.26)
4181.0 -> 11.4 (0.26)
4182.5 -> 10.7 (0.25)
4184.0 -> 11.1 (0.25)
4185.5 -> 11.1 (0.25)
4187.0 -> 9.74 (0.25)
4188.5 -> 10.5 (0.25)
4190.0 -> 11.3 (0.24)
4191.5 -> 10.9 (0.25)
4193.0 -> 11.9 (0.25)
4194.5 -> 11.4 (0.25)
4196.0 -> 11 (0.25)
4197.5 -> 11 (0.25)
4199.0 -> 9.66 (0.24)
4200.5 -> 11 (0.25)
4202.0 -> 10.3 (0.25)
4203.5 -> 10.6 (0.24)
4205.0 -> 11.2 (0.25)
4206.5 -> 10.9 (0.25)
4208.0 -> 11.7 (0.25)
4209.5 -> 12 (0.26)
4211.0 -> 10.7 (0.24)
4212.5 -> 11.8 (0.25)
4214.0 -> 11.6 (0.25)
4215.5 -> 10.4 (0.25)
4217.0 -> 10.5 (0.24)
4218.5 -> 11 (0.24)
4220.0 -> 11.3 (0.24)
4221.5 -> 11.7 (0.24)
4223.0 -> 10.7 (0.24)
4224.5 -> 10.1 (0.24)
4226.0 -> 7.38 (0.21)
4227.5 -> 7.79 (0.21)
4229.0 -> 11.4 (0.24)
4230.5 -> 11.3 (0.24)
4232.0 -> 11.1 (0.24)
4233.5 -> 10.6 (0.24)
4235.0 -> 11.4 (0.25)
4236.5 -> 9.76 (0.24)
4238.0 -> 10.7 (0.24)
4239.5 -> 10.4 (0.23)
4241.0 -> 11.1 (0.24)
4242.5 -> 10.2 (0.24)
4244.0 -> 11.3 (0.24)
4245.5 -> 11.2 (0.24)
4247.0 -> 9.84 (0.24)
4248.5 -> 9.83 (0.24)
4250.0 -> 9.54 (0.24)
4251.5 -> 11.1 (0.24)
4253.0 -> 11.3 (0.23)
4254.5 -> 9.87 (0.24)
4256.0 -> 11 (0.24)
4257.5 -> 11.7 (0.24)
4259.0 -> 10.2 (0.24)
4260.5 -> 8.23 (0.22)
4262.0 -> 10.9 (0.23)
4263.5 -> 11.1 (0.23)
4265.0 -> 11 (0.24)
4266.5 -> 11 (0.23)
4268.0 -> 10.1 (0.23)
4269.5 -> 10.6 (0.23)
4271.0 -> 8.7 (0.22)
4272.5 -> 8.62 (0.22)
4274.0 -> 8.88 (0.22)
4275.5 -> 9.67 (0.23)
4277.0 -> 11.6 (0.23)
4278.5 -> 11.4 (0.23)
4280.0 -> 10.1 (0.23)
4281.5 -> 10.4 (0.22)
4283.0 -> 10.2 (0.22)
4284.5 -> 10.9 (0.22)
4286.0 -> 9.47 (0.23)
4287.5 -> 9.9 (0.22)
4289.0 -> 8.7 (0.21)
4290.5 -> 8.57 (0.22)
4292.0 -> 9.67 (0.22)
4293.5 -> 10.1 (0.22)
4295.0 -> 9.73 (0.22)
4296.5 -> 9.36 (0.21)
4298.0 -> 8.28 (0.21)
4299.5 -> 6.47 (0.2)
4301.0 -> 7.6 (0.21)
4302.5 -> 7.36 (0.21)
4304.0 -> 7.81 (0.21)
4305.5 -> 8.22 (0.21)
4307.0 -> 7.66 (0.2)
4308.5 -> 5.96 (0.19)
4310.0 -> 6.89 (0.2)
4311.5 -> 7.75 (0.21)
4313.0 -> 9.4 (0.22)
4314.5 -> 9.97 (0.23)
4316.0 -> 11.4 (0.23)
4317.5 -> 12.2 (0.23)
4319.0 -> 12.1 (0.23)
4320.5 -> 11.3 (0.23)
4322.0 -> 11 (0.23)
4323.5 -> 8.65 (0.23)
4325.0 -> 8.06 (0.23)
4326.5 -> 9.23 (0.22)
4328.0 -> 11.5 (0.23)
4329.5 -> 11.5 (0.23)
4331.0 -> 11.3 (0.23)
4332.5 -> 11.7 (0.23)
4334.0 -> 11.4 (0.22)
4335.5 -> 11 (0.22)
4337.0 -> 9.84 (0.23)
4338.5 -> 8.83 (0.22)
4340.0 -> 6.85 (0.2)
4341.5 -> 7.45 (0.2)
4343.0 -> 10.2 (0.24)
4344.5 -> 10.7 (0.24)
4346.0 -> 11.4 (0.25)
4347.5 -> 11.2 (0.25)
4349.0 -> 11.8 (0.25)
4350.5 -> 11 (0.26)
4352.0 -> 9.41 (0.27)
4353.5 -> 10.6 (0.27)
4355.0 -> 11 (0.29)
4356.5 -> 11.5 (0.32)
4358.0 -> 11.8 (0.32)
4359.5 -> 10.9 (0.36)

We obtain -0.05 mag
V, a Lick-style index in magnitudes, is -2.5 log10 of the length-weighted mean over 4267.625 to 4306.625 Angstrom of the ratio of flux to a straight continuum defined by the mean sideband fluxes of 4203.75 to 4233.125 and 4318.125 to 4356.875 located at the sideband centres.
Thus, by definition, 0.14 mag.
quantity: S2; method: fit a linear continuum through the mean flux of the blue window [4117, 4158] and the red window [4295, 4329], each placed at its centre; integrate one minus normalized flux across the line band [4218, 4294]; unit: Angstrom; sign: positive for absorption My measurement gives -4.16 Angstrom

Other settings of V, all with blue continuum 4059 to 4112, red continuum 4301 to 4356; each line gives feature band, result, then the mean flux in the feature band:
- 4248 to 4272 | -0.04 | 10.4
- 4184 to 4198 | -0.07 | 11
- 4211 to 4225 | -0.09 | 11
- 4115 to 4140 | -0.09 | 11.4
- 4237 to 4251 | -0.04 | 10.5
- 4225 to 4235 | 0.01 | 10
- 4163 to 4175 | -0.08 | 11.1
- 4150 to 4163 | -0.10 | 11.4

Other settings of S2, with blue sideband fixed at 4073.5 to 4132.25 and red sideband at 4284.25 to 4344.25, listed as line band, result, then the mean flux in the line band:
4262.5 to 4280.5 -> -1.01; 10.2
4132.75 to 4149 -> -1.04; 11.3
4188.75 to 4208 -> -1.34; 10.9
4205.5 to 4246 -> -2.85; 10.7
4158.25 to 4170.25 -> -1.15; 11.5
